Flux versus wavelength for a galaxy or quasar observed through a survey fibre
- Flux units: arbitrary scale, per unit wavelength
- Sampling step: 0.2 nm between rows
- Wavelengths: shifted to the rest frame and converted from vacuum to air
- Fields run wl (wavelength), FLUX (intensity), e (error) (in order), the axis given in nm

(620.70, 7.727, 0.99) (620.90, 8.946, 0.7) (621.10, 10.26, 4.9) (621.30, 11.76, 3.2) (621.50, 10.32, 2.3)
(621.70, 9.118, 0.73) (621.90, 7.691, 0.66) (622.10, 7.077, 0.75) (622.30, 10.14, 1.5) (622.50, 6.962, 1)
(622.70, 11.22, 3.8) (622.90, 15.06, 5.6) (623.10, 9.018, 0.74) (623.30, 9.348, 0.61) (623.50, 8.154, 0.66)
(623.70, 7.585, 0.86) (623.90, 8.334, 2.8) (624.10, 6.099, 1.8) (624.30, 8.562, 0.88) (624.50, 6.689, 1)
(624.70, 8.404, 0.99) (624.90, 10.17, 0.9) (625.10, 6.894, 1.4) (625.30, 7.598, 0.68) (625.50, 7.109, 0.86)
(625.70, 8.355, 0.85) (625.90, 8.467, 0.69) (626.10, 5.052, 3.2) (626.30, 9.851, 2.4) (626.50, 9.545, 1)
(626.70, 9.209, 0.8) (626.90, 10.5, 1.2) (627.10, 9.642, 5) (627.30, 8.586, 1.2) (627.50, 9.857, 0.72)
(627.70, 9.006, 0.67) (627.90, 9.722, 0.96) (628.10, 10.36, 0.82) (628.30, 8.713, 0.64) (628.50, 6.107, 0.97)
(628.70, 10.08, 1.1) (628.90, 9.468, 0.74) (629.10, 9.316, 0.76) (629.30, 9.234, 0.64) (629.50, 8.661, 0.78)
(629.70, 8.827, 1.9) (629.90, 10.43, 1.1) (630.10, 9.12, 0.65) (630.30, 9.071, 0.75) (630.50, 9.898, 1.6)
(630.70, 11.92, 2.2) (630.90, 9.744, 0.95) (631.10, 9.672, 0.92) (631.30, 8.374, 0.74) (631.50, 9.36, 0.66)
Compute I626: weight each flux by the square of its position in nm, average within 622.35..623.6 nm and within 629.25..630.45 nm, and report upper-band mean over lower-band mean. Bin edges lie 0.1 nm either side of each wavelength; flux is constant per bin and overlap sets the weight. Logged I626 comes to 0.9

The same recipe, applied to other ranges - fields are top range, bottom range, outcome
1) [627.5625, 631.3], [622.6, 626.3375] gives 1.12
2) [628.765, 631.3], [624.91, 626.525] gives 1.23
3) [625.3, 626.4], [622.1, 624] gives 0.83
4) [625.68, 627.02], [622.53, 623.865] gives 0.90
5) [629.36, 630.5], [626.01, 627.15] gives 1.05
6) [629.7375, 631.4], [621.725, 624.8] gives 1.15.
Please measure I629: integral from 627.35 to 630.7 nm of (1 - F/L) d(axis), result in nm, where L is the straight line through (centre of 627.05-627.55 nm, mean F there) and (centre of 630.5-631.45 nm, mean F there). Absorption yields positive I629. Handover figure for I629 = 0.091 nm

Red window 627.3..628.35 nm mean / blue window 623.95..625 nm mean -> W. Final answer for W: 1.2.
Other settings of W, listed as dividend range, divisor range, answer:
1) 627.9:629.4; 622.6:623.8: 0.90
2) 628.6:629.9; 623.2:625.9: 1.17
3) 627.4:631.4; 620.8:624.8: 1.04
